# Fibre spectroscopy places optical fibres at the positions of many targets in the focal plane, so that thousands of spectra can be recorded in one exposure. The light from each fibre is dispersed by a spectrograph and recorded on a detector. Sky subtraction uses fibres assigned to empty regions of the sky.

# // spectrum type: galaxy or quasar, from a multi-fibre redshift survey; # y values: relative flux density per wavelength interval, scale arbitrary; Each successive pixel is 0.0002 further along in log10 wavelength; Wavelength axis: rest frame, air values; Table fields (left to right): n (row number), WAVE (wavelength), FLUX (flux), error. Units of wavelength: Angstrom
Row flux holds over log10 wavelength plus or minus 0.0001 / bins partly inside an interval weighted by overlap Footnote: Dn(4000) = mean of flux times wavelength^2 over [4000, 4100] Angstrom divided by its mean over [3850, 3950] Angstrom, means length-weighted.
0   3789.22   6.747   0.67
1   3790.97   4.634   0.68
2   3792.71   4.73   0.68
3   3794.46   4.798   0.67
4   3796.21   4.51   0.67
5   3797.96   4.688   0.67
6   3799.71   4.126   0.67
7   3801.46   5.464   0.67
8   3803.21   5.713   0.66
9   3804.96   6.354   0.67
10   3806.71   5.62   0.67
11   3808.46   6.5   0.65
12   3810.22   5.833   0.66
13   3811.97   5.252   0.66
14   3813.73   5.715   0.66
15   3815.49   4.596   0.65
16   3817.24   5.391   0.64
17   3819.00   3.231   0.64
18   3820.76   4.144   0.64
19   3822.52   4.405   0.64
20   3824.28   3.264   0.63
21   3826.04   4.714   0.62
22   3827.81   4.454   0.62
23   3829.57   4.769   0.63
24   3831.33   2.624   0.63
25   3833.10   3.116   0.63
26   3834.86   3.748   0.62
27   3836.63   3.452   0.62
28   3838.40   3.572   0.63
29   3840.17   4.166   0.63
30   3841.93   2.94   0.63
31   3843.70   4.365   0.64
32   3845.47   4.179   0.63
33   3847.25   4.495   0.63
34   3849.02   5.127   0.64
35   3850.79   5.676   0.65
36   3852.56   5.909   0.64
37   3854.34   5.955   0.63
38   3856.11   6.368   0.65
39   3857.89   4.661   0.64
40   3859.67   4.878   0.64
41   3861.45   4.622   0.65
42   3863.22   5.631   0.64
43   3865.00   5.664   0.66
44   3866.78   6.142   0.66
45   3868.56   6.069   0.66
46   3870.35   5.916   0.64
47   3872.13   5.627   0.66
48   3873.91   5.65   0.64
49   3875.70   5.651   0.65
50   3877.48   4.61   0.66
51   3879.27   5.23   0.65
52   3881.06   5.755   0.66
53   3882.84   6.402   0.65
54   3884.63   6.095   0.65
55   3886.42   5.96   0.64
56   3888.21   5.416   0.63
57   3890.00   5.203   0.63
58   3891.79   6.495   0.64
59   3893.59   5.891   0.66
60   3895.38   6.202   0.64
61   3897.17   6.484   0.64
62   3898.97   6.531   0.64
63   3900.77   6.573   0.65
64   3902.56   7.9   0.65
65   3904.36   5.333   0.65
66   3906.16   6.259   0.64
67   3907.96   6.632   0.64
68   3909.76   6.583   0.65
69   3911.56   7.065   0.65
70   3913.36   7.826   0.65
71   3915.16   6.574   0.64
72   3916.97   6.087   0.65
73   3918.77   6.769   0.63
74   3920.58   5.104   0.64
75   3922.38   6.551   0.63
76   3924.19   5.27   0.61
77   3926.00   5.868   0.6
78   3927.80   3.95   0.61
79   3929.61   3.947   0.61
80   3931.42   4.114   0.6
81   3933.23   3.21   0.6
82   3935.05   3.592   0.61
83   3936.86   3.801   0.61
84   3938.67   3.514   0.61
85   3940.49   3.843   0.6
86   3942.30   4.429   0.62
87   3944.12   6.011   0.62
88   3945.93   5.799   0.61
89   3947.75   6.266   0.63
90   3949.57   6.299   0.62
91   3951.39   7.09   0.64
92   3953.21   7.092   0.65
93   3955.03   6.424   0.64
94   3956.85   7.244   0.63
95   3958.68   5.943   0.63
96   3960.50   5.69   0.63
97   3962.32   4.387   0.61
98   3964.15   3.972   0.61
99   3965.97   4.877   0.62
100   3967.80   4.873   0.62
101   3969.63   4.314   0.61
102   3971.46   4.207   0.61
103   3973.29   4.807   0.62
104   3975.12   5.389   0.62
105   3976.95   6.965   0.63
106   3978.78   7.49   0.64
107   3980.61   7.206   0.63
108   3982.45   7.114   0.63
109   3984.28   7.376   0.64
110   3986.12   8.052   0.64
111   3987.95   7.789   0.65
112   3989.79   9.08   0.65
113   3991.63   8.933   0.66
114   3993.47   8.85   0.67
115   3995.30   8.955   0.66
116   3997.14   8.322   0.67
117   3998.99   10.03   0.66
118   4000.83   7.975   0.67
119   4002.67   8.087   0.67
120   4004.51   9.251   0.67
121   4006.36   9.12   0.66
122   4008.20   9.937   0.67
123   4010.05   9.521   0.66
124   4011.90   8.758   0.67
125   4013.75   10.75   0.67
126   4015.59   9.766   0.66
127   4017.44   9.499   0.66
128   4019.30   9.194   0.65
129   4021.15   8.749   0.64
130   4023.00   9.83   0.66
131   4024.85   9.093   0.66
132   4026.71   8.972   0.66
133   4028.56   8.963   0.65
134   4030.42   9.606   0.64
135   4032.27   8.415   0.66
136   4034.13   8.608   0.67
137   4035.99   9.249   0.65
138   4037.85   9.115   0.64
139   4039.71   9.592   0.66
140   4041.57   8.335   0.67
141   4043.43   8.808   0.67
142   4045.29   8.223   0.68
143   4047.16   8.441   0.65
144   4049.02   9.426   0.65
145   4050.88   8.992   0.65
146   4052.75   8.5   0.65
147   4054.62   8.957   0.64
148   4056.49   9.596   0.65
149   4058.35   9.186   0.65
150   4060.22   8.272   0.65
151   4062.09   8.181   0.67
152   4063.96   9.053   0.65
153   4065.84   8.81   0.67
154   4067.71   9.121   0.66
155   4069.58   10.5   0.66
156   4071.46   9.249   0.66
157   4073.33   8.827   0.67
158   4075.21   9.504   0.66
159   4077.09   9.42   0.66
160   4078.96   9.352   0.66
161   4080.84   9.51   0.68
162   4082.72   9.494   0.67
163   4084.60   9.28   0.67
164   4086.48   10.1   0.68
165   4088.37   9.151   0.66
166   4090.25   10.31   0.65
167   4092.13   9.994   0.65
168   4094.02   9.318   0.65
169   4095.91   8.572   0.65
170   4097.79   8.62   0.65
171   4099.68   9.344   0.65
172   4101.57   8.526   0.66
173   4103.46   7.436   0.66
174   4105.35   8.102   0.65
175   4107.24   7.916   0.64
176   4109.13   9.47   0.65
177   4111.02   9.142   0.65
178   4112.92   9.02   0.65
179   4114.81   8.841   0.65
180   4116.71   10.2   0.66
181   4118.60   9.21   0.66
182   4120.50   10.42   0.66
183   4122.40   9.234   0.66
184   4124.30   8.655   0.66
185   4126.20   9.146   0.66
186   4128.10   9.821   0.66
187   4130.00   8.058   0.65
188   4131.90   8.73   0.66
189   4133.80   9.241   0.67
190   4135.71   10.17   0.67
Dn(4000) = 1.75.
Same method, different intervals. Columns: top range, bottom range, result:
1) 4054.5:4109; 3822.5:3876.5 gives 2.14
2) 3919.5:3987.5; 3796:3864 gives 1.24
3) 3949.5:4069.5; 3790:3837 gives 1.92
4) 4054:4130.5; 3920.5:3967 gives 1.91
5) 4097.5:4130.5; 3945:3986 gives 1.61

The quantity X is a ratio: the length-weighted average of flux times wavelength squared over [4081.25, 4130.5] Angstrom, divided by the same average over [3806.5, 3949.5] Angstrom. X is 2.0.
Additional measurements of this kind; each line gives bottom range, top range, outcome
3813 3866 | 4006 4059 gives 2.22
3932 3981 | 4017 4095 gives 1.80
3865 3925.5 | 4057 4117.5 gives 1.64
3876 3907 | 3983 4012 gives 1.53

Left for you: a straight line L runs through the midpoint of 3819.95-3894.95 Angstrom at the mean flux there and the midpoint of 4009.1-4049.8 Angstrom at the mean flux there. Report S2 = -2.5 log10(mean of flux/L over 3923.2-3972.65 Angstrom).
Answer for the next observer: 0.383 mag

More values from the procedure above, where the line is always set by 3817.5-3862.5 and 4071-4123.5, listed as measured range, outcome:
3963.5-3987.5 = 0.17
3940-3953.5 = 0.09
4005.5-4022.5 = -0.24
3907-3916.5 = -0.20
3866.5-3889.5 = -0.13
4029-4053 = -0.09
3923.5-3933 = 0.31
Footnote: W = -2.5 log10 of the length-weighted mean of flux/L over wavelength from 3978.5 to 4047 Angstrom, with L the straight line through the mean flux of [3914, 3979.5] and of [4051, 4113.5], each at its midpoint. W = -0.23 mag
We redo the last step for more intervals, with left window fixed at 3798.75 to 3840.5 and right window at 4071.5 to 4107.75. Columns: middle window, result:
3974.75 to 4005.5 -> -0.090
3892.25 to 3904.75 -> -0.096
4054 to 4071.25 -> -0.052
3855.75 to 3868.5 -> -0.024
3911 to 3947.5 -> 0.232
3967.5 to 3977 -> 0.403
